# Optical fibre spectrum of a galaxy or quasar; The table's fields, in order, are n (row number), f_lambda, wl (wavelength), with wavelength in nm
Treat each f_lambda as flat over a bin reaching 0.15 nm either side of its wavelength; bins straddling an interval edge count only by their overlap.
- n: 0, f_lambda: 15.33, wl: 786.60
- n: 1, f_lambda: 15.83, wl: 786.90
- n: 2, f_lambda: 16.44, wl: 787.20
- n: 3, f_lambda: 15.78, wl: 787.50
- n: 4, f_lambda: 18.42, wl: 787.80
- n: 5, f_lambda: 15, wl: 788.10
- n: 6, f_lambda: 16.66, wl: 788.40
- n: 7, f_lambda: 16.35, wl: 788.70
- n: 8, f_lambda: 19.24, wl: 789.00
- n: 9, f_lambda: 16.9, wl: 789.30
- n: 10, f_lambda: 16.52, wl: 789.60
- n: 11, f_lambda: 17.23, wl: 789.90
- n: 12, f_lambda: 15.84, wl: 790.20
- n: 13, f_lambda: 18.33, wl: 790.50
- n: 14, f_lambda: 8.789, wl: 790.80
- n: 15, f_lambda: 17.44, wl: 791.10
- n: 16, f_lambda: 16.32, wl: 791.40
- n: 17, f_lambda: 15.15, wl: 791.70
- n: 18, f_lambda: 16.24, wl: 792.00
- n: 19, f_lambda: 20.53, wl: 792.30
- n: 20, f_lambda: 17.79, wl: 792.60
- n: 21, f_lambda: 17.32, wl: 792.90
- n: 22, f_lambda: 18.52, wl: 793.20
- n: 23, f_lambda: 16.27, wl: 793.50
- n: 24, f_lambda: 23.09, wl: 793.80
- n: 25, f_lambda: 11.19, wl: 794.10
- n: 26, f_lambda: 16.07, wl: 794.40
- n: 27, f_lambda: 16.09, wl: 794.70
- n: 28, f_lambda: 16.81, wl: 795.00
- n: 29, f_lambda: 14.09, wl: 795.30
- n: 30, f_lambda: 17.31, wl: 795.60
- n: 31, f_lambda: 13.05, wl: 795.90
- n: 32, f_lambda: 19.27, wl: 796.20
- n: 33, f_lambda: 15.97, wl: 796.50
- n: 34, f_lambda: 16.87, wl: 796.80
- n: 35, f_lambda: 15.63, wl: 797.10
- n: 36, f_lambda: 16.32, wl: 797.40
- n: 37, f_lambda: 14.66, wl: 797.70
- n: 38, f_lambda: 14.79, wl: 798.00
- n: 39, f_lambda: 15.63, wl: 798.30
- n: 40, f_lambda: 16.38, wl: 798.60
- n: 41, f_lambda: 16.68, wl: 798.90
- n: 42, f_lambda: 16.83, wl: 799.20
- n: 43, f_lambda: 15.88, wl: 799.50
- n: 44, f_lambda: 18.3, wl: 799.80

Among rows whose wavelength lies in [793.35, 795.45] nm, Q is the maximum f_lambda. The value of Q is 23.09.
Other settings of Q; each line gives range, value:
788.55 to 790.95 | 19.24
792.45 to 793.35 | 18.52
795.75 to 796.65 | 19.27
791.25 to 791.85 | 16.32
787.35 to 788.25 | 18.42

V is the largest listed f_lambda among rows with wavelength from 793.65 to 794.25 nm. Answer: 23.09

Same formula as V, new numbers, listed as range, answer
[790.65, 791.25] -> 17.44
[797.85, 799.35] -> 16.83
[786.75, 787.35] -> 16.44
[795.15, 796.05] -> 17.31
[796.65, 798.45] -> 16.87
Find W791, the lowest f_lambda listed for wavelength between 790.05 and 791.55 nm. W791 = 8.789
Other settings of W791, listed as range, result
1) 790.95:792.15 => 15.15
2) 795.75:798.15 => 13.05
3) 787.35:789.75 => 15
